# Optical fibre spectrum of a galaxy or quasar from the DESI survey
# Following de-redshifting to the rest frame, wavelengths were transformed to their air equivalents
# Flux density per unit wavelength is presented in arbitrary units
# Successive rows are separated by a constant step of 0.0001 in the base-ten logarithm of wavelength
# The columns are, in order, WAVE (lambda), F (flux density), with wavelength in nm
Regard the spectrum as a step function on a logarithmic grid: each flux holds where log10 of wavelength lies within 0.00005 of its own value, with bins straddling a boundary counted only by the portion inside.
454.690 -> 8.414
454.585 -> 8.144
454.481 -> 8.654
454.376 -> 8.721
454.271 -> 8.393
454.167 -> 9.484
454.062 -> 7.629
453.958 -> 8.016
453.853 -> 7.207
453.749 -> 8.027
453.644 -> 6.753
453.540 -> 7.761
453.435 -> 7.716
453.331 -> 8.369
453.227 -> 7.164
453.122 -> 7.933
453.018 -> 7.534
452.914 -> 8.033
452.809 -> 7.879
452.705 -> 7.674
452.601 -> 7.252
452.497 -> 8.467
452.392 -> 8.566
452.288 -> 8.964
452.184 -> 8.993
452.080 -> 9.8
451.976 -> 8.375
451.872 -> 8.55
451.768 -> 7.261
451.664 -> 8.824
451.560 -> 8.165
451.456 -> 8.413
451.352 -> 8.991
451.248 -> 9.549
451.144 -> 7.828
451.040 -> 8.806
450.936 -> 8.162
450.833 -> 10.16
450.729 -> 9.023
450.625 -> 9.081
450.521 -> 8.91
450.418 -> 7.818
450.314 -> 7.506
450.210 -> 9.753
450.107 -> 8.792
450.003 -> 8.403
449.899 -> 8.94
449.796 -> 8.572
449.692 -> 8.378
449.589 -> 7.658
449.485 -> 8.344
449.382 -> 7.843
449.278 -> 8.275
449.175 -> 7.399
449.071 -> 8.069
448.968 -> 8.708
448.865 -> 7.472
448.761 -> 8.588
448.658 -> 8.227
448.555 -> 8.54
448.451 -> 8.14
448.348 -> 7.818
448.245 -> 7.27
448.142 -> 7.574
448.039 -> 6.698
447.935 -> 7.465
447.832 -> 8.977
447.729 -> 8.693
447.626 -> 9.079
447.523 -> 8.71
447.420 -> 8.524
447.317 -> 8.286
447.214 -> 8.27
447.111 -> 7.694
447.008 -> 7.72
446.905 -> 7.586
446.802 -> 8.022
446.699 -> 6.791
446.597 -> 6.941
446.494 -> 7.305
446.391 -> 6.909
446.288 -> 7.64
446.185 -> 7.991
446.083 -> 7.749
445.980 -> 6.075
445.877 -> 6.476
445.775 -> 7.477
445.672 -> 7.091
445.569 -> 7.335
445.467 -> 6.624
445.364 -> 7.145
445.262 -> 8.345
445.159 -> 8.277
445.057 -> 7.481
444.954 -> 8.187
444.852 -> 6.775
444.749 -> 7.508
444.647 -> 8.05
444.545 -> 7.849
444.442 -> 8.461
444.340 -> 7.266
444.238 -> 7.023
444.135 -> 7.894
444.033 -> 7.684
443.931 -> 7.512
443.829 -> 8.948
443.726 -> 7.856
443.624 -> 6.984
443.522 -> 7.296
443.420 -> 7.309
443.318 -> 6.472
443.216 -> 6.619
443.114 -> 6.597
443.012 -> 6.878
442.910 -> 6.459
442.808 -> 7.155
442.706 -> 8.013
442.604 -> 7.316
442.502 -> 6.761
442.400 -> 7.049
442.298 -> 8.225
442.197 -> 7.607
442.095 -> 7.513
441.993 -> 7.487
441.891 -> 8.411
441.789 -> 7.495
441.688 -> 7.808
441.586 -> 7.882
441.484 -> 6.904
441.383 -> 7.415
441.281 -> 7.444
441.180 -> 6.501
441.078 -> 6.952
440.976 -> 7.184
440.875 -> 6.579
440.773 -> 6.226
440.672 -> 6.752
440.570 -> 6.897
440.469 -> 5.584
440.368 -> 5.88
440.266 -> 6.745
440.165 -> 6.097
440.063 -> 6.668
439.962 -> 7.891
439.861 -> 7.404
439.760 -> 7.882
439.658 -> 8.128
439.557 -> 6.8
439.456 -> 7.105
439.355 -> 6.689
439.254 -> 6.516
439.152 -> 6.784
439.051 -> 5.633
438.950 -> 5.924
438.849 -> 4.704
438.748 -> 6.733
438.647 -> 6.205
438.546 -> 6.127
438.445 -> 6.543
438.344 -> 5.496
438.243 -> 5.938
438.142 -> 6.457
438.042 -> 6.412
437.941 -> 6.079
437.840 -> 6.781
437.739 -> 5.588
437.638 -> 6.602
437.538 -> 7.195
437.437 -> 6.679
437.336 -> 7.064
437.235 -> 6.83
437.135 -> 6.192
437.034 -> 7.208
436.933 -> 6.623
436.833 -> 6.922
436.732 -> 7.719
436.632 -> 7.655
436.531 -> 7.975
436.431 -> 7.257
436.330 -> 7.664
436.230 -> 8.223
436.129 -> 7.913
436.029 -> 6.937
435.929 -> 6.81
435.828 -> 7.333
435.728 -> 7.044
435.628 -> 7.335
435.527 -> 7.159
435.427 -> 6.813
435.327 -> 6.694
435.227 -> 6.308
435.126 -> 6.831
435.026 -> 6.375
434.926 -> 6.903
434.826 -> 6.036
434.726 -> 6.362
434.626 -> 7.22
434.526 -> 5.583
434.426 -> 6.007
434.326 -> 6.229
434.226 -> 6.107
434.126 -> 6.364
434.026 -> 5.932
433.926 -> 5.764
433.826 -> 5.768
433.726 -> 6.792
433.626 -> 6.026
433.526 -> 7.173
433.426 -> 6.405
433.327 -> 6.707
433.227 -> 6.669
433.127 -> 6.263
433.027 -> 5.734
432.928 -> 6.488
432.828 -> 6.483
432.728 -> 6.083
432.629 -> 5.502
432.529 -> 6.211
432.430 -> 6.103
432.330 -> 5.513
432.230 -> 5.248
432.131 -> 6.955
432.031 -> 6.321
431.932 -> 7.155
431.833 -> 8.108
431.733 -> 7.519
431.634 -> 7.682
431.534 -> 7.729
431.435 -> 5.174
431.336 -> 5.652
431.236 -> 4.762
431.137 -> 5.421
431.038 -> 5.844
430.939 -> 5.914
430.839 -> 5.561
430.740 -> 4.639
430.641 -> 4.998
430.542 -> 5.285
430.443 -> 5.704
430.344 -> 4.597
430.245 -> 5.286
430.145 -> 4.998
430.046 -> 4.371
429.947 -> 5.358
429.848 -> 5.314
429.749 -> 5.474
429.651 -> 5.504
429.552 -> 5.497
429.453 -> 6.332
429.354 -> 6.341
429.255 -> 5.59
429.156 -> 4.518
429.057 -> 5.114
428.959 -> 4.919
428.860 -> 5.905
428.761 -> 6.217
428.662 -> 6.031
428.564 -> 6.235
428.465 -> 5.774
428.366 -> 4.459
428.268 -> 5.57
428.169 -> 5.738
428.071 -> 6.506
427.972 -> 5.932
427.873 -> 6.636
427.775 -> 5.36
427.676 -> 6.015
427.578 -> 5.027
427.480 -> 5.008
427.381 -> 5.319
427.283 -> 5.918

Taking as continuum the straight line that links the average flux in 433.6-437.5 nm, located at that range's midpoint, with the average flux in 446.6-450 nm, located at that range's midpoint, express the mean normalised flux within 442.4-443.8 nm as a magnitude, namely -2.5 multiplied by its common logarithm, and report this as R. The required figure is 0.07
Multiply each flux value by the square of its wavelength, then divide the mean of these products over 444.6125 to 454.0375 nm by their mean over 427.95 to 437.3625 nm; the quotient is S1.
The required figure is 1.39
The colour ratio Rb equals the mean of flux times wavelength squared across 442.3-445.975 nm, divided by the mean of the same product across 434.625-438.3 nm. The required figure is 1.1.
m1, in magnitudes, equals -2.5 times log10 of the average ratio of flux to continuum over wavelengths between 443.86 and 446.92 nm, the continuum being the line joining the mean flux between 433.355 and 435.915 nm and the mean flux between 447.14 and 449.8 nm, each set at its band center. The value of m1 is 0.043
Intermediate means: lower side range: 6.51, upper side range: 8.13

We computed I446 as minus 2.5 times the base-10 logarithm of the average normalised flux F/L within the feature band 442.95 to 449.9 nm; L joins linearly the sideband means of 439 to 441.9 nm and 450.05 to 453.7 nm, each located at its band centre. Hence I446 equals 0.00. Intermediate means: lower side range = 6.95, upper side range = 8.36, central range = 7.7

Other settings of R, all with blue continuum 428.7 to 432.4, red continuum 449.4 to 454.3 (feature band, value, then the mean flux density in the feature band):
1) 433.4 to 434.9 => -0.01 mag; 6.26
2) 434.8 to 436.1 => -0.08 mag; 6.85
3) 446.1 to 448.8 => -0.01 mag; 7.9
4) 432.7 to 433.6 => -0.07 mag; 6.44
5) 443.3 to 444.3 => -0.03 mag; 7.53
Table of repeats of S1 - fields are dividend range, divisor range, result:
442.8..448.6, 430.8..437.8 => 1.21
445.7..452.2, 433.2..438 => 1.28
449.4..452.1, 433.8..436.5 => 1.37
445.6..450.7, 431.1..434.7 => 1.35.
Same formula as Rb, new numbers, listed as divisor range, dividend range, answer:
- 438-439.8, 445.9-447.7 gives 1.24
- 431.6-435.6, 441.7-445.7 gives 1.21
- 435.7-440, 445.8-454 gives 1.25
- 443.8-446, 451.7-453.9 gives 1.10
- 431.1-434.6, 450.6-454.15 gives 1.44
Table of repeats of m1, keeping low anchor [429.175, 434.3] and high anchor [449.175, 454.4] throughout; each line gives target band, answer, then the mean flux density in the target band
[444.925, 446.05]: 0.04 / 7.31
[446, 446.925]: 0.04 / 7.39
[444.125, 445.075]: -0.02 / 7.64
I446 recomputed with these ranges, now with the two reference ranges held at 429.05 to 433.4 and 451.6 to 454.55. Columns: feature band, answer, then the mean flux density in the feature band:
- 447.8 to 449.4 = -0.03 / 7.93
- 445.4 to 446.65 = 0.04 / 7.13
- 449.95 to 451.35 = -0.11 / 8.76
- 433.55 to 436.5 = -0.07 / 6.7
